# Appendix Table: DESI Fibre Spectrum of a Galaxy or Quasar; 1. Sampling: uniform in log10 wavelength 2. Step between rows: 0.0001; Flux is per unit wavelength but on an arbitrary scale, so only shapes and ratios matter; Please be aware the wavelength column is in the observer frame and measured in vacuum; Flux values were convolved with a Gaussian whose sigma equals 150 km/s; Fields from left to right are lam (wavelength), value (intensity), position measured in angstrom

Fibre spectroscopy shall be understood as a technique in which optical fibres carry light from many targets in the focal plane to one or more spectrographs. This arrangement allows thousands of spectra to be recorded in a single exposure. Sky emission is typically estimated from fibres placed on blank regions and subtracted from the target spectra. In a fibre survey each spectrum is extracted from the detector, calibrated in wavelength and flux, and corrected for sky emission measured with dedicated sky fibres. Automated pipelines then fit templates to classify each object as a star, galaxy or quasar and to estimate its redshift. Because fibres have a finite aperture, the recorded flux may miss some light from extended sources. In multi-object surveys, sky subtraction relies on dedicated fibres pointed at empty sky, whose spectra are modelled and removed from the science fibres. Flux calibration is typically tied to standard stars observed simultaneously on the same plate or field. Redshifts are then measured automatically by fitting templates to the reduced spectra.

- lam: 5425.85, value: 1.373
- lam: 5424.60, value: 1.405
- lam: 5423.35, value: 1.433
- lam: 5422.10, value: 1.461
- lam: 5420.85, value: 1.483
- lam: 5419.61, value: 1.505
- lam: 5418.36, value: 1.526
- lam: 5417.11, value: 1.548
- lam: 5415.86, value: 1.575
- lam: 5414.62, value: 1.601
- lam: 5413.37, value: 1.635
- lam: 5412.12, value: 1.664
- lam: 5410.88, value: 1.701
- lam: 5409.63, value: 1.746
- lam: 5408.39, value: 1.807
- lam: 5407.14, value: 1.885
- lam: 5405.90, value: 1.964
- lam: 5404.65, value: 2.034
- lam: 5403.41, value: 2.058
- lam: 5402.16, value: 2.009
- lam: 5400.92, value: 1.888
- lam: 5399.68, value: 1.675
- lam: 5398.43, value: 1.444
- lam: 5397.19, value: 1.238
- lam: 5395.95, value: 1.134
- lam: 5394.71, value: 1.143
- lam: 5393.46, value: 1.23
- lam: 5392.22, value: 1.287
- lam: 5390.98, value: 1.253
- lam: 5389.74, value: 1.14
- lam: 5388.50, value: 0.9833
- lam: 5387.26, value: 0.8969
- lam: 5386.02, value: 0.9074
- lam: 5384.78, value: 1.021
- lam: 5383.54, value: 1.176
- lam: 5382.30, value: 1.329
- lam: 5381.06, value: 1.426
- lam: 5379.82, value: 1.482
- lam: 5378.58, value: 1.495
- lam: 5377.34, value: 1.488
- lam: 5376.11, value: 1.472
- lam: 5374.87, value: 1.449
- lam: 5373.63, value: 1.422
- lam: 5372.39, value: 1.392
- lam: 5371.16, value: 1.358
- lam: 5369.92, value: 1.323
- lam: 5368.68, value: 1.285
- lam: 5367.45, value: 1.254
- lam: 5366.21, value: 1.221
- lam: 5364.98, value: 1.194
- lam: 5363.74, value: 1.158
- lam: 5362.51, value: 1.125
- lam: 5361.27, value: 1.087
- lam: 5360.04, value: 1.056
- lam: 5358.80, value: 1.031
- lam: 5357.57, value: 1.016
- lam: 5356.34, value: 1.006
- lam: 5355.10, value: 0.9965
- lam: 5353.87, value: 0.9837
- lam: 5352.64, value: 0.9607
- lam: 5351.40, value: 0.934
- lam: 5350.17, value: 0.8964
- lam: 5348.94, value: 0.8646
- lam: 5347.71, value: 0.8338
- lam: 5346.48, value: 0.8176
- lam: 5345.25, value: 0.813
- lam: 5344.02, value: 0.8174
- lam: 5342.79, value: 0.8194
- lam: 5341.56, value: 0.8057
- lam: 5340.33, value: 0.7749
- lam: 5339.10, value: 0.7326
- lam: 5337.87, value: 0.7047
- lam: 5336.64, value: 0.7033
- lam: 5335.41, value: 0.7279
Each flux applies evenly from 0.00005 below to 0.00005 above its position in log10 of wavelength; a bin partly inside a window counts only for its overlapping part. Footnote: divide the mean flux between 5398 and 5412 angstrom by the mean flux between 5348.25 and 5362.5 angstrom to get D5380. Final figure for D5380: 1.86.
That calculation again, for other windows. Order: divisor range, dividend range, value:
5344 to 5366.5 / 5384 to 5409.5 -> 1.47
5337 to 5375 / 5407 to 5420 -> 1.60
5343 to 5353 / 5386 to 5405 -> 1.62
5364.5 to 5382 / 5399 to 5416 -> 1.31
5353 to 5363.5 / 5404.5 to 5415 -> 1.70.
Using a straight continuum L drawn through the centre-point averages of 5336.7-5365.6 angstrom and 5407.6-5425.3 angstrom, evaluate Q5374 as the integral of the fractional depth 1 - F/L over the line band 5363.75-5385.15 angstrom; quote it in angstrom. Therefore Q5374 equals -3.3 angstrom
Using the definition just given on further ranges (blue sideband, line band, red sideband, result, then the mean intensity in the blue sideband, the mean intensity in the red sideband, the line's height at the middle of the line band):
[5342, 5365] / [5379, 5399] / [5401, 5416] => 4.1 angstrom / 0.962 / 1.82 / 1.51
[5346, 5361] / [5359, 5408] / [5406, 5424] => -3.4 angstrom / 0.954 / 1.62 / 1.28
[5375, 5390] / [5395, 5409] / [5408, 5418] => -2.0 angstrom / 1.24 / 1.65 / 1.51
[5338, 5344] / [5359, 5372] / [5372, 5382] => 0.4 angstrom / 0.78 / 1.45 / 1.24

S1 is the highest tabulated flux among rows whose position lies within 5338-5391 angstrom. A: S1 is 1.495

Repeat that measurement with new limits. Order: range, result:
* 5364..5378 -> 1.488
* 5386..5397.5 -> 1.287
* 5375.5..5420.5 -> 2.058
